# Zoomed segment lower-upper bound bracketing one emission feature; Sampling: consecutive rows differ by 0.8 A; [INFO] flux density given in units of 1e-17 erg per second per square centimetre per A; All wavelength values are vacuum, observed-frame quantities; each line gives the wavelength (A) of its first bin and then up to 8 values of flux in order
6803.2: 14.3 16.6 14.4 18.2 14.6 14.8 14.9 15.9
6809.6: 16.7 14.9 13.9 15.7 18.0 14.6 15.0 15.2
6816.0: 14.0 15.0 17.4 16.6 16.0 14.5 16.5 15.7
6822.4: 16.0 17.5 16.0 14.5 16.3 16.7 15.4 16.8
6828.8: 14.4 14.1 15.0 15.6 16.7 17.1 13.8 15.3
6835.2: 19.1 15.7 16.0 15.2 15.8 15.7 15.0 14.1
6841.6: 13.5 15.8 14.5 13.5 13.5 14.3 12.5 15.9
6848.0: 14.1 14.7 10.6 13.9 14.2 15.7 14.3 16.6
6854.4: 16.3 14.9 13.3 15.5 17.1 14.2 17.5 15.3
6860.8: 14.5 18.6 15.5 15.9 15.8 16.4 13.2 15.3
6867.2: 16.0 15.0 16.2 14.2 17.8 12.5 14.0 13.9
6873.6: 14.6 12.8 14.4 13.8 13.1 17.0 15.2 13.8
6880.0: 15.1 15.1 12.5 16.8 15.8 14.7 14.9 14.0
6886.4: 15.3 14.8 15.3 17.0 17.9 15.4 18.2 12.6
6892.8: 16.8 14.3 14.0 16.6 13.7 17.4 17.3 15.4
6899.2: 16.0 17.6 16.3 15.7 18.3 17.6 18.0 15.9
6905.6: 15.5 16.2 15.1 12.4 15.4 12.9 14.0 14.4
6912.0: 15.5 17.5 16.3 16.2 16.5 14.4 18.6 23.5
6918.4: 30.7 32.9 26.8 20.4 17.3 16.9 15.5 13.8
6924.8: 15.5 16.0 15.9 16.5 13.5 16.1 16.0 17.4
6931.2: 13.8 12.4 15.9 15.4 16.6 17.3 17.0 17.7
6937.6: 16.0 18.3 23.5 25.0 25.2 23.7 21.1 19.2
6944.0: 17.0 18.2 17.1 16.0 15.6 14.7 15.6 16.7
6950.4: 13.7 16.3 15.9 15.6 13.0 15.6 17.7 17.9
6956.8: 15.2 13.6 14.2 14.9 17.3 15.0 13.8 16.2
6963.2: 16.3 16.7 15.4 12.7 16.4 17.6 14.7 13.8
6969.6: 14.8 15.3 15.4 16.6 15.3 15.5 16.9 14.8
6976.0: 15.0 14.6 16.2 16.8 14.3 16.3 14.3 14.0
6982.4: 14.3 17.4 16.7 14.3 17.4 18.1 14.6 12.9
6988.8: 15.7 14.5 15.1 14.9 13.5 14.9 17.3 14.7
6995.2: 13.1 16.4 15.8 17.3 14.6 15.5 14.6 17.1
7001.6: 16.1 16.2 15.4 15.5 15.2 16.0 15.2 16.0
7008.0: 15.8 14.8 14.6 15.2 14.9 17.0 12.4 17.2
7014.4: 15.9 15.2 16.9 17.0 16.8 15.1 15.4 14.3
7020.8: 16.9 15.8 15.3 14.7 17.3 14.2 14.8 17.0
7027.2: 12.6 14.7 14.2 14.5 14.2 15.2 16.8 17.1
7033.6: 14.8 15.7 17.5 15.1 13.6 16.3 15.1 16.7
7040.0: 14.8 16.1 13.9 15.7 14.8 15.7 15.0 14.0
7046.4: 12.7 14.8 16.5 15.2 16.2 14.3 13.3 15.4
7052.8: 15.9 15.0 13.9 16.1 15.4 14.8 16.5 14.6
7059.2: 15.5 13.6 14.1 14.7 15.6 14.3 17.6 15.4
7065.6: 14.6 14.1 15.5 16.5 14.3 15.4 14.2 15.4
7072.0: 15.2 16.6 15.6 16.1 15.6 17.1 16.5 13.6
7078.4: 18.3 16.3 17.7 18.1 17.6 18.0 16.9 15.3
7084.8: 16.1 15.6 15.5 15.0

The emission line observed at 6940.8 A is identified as [N II] 6583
